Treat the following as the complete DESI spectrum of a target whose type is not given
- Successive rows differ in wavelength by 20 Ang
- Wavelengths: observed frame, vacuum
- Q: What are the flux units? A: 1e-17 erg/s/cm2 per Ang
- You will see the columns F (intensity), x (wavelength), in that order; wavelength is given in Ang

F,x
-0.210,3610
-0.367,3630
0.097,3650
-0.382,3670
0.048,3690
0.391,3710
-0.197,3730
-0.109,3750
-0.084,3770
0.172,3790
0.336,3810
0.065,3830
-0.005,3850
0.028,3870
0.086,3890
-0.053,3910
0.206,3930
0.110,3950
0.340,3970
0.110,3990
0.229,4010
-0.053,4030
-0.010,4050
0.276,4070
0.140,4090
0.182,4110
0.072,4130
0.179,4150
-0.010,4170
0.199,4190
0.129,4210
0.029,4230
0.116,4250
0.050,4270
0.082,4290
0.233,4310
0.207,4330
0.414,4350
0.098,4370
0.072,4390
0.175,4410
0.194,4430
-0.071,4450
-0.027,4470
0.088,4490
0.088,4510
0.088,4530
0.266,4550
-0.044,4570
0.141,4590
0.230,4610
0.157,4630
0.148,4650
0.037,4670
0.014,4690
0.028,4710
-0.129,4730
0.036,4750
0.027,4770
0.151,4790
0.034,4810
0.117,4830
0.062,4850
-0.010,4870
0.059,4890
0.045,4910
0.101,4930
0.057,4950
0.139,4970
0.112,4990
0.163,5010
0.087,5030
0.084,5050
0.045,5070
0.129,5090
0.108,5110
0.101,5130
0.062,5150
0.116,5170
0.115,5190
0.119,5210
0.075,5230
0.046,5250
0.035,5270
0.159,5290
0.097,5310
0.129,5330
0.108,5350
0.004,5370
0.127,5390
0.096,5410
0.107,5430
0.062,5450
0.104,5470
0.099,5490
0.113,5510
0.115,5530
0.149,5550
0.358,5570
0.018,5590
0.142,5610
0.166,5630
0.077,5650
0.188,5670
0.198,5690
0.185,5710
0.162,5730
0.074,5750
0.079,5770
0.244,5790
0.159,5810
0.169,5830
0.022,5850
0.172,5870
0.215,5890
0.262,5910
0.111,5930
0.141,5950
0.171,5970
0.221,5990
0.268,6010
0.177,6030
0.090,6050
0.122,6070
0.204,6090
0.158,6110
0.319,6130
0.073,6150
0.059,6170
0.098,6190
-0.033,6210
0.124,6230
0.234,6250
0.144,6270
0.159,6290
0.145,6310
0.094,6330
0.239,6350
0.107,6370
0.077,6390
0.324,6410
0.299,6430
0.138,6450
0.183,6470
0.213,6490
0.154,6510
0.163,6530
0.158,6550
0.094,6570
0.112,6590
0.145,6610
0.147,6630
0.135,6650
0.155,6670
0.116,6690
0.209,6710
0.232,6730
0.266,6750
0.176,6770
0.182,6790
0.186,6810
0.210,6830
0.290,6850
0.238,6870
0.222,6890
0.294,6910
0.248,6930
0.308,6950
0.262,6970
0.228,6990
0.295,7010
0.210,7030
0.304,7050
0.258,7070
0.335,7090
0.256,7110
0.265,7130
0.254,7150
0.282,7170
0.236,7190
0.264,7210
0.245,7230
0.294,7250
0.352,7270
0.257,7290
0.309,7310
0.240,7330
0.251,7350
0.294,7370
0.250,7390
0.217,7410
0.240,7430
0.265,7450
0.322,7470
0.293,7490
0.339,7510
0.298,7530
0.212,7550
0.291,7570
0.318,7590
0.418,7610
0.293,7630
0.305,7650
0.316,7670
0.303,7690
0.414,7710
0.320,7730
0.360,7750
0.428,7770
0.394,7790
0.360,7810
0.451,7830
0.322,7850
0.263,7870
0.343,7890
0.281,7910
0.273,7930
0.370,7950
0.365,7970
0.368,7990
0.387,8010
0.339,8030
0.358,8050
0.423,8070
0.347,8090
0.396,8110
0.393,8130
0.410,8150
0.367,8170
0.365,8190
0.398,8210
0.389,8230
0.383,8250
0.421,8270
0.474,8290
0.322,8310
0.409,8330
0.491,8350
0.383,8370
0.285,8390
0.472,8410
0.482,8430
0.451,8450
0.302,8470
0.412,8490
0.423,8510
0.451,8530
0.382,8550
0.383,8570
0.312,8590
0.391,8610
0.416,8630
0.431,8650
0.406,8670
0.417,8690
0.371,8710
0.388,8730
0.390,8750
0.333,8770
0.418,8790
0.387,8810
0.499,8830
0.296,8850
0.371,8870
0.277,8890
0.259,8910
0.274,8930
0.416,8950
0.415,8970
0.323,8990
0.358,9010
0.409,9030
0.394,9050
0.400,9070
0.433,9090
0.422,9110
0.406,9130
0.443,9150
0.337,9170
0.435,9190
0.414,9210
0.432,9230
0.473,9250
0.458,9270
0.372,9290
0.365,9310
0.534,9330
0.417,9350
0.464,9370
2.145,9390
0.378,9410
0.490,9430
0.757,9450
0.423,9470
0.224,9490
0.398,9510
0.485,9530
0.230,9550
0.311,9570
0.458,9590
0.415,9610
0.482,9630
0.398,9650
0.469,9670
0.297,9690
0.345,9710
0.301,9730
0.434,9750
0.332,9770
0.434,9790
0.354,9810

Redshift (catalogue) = 0.72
